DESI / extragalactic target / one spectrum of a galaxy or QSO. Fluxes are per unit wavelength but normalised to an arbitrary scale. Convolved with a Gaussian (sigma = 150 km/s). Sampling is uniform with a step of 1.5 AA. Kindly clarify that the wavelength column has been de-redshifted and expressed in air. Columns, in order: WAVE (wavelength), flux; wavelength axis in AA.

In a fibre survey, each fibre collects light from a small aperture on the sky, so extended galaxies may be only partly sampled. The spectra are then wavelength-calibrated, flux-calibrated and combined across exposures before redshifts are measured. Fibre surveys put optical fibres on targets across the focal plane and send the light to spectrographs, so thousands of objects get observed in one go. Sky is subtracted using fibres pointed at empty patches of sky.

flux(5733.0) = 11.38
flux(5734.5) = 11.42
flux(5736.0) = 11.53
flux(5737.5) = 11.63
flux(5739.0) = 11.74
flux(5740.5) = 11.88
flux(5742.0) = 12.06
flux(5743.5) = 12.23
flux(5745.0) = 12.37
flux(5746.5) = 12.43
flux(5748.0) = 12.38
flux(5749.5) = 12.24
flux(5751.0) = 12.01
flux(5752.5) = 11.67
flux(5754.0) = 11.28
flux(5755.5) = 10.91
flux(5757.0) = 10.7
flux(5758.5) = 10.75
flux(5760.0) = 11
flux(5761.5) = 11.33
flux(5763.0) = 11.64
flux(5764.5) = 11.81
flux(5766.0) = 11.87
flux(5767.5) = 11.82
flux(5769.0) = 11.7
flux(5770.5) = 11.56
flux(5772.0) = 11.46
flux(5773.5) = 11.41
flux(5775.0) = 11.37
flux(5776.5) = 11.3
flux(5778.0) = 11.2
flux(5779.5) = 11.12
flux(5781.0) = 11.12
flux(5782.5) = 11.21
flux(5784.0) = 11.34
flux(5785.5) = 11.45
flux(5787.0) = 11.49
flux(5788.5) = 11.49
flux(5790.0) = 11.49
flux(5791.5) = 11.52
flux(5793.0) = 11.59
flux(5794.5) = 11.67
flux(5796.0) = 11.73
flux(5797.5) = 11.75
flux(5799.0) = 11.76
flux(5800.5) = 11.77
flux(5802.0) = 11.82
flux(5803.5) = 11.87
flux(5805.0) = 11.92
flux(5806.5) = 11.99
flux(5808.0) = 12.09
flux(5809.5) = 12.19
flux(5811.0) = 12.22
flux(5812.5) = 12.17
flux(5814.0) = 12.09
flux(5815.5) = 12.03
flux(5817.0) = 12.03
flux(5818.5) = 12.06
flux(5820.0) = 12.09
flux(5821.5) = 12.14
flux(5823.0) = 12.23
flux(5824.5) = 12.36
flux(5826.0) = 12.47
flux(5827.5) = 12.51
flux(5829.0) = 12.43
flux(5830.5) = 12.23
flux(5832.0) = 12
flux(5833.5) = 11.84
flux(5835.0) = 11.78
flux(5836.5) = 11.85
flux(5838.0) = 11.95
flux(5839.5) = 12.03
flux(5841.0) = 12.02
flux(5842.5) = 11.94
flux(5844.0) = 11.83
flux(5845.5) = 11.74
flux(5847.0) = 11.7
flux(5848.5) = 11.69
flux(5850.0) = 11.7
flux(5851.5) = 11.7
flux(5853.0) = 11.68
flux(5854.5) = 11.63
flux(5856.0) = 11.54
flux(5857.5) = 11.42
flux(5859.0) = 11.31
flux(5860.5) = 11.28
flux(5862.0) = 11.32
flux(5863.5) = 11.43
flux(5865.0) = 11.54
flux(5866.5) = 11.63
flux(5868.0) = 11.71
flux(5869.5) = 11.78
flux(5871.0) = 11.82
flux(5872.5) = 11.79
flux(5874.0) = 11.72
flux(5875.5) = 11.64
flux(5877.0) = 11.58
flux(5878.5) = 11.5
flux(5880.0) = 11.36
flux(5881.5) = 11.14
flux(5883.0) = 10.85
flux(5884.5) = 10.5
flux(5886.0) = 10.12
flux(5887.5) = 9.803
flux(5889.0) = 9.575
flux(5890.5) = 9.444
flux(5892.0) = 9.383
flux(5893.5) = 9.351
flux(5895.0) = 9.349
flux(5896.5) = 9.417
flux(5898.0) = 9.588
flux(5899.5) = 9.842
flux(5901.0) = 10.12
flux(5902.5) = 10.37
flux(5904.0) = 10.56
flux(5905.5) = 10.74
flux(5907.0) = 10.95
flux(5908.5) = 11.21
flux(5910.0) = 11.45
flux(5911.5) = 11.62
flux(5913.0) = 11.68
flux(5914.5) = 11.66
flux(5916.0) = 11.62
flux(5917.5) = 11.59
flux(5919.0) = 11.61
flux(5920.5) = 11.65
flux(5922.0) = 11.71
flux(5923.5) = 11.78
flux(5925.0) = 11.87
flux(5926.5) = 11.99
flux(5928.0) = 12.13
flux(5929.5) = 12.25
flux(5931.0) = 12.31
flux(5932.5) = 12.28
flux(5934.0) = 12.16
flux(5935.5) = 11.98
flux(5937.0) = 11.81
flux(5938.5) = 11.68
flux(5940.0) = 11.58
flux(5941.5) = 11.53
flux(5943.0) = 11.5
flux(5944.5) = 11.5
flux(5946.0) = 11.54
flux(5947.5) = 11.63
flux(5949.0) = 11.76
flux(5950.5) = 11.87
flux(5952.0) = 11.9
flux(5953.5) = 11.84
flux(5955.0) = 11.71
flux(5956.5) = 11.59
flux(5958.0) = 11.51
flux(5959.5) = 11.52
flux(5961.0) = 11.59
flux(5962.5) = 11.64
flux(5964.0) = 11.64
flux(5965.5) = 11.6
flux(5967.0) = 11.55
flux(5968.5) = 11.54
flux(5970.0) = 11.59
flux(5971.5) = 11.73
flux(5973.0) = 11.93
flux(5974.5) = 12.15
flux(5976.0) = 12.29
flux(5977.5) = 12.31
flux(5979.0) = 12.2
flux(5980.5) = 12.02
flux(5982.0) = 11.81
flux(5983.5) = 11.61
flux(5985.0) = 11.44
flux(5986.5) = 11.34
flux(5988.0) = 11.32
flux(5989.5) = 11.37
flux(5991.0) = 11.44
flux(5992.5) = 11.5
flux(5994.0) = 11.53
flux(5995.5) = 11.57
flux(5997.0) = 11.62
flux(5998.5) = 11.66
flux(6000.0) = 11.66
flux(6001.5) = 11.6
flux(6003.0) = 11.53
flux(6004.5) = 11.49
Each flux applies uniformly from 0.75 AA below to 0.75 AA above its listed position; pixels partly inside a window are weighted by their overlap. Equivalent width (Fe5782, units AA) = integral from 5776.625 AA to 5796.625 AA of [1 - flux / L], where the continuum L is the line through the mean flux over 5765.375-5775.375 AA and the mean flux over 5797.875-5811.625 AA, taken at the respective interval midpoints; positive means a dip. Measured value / 0.6 AA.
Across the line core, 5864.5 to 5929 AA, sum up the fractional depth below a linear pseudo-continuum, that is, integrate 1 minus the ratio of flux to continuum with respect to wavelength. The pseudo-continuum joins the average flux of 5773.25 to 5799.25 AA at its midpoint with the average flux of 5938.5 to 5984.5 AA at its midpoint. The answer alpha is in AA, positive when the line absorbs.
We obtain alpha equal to 3.5 AA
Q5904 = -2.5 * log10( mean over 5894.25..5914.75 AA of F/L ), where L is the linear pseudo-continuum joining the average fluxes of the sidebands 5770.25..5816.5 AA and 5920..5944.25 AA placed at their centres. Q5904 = 0.12 mag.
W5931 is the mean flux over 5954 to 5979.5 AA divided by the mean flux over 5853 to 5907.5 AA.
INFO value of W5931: 1.09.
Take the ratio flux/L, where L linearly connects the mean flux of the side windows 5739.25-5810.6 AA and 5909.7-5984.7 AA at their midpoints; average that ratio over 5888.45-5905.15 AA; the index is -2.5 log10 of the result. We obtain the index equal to 0.20 mag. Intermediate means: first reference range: 11.6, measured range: 9.75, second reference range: 11.8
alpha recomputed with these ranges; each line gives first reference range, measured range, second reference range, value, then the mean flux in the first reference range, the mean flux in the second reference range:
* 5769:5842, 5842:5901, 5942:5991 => 3.8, 11.8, 11.7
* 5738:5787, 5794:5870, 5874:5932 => -4.1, 11.6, 10.9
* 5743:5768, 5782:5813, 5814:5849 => 0.4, 11.7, 12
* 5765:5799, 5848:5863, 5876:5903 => -1.3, 11.5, 10.2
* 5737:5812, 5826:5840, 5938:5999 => -0.5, 11.6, 11.7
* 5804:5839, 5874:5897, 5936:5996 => 3.0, 12.1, 11.7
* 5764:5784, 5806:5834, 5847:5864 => -1.7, 11.4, 11.5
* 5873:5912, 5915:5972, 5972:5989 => -2.4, 10.5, 11.8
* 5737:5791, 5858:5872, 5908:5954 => 0.2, 11.6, 11.8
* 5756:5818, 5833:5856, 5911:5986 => -0.3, 11.6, 11.8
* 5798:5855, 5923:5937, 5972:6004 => -0.3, 12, 11.7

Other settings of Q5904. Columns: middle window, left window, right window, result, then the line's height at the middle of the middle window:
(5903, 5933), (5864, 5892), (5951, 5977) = -0.02 mag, 11.4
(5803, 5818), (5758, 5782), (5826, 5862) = -0.04 mag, 11.6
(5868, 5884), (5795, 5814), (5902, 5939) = 0.02 mag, 11.8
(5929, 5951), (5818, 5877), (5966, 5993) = -0.01 mag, 11.8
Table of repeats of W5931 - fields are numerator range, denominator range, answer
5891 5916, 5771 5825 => 0.89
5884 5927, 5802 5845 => 0.89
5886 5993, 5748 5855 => 0.97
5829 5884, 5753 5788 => 1.03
